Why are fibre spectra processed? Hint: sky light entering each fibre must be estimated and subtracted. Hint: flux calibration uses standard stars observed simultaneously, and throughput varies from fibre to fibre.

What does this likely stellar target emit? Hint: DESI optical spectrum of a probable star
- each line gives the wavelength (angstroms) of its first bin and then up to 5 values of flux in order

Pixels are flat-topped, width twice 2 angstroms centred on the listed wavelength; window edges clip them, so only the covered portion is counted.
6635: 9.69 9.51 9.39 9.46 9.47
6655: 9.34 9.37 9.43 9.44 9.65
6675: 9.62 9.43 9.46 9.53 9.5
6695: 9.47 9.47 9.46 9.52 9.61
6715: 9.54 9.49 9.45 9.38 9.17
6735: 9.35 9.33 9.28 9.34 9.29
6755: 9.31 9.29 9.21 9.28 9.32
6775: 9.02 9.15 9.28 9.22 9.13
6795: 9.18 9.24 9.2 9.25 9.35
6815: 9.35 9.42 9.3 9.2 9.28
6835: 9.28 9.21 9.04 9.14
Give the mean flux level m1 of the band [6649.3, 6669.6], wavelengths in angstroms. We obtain 9.42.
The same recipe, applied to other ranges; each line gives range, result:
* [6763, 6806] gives 9.2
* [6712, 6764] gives 9.35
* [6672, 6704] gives 9.5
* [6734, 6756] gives 9.32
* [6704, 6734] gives 9.45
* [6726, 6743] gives 9.3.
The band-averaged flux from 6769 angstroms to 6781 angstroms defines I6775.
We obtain 9.16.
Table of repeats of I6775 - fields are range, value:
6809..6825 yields 9.36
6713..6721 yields 9.52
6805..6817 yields 9.32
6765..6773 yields 9.3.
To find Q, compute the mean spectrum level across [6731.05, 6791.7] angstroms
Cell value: 9.25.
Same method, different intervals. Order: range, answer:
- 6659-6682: 9.5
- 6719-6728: 9.44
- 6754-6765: 9.27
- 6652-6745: 9.45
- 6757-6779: 9.22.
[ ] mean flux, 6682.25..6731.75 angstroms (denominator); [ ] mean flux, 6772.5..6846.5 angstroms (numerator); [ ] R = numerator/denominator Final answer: 0.97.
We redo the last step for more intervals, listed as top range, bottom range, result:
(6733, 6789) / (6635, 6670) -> 0.98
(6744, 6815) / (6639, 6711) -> 0.98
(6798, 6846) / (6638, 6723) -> 0.98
